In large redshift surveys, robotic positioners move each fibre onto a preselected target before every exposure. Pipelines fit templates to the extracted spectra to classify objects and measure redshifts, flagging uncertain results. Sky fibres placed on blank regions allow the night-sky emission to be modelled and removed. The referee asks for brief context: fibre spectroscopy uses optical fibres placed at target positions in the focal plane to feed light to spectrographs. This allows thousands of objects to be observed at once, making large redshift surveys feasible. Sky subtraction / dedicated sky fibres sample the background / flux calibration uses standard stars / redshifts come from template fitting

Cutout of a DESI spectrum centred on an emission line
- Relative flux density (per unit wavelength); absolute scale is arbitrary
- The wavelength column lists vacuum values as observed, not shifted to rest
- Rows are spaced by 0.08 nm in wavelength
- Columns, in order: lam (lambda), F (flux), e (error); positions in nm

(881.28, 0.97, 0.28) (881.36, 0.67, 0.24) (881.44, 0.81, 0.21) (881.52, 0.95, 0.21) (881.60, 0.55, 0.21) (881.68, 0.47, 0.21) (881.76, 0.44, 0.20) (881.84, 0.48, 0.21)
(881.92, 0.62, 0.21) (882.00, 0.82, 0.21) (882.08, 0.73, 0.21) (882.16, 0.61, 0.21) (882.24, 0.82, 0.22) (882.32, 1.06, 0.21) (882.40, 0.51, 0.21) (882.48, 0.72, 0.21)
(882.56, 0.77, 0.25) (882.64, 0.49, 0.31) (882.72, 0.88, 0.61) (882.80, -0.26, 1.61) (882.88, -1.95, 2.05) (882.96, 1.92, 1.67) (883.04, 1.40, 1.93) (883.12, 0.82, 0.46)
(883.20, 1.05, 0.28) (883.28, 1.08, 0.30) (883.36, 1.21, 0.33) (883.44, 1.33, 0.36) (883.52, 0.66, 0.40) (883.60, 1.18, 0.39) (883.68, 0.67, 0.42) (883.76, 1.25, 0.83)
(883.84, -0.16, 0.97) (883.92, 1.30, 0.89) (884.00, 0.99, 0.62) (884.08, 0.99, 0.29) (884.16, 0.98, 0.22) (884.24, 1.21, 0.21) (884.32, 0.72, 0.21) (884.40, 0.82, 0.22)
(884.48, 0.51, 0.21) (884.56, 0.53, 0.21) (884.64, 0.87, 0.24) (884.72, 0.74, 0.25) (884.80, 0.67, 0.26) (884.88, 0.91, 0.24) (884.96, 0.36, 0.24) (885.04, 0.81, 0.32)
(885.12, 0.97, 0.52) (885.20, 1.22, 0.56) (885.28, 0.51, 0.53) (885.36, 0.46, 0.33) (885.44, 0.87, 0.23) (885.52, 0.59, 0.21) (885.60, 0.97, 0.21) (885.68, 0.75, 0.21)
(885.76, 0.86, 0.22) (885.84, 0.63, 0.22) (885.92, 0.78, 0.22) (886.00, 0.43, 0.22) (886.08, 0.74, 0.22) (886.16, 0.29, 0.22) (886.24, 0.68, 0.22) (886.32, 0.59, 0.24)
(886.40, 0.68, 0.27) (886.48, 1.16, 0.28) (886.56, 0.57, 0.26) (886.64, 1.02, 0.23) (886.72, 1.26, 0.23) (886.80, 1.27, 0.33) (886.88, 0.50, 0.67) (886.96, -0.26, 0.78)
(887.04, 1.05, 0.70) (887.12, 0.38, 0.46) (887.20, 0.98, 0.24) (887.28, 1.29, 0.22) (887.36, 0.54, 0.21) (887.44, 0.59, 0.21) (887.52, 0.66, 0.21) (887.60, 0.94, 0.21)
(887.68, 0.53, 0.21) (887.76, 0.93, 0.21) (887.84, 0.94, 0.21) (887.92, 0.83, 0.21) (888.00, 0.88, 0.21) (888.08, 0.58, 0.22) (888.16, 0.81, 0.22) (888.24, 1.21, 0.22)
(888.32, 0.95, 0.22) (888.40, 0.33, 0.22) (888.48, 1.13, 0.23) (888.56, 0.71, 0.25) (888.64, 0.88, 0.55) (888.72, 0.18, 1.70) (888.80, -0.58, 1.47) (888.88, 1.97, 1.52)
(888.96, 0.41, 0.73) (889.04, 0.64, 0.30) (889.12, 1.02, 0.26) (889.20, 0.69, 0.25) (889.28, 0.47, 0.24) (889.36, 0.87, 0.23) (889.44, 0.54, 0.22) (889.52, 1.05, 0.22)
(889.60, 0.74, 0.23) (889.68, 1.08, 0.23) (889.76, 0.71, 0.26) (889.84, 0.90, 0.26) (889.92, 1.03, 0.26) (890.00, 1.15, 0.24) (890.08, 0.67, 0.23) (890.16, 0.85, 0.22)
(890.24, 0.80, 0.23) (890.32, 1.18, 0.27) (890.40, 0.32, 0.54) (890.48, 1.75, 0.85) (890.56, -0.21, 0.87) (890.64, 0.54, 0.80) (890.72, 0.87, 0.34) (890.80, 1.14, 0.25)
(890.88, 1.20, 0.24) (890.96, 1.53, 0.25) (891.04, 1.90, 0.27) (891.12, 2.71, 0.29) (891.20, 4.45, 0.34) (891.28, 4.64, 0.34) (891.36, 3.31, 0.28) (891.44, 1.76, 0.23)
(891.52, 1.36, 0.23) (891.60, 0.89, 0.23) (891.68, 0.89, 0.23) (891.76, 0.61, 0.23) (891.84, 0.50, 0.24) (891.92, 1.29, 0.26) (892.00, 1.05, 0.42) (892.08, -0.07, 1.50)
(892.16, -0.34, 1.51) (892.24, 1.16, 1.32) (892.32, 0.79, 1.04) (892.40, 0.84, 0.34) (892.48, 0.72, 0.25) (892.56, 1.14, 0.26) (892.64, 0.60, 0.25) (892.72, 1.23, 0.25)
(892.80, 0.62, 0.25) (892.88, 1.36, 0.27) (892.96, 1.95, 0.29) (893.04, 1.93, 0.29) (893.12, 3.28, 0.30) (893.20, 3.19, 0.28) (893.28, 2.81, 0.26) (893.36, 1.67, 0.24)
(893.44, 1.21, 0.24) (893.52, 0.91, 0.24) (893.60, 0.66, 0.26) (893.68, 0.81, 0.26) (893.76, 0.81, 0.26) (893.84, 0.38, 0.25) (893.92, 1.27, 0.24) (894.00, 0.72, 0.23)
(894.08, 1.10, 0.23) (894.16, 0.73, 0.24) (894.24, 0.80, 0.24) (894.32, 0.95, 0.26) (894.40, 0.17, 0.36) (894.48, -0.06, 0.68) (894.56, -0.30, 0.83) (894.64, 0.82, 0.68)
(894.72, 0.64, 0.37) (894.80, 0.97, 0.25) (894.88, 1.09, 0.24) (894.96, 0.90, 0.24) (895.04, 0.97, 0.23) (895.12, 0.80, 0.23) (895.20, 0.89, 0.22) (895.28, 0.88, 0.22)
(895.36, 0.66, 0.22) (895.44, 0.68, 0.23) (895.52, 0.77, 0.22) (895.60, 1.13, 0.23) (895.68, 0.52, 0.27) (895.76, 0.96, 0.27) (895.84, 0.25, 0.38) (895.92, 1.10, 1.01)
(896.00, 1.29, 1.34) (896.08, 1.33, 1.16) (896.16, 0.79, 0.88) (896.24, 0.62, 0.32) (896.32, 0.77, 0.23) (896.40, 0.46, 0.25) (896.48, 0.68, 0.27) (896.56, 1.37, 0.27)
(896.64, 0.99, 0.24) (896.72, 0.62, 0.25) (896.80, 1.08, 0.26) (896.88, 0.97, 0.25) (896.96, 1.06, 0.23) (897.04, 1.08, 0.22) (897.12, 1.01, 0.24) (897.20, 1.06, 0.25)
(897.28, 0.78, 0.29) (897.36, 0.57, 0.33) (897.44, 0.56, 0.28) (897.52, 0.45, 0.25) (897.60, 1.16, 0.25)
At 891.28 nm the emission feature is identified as [S II] 6716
